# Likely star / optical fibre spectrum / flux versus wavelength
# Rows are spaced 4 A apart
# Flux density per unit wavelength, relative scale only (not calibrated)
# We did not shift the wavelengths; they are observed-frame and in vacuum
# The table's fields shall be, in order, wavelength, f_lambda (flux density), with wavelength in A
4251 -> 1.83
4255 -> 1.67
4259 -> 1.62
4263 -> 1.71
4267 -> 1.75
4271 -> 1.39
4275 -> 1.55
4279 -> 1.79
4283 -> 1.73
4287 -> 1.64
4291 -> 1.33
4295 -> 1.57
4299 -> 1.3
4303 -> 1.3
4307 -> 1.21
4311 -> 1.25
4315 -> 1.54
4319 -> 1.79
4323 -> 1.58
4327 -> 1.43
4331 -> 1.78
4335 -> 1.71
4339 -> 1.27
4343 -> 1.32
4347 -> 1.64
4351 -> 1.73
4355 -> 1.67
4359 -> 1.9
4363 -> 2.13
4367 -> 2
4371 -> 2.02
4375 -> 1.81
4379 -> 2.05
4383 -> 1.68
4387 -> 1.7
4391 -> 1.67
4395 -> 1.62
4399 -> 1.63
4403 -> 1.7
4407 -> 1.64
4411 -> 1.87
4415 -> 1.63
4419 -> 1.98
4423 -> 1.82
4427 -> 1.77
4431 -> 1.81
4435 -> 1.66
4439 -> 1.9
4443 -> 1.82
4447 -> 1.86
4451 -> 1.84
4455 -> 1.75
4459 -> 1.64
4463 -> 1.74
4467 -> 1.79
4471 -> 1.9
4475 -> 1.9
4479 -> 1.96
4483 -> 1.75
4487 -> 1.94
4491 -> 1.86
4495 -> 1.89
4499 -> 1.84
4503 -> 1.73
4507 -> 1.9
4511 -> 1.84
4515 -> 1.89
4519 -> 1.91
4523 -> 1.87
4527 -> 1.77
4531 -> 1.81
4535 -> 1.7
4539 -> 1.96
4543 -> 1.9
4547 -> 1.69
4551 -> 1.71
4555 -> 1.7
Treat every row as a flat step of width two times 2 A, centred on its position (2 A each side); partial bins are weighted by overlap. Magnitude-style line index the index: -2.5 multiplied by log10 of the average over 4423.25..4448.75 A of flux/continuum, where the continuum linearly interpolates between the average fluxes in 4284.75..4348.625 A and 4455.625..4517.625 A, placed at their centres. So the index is -0.045 mag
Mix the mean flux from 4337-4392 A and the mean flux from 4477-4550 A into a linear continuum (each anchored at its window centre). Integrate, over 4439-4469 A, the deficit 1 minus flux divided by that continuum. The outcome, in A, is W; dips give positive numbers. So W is 0.4 A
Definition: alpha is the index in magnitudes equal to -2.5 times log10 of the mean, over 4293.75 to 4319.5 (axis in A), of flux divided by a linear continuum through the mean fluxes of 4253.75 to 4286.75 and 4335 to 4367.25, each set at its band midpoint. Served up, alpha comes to 0.193 mag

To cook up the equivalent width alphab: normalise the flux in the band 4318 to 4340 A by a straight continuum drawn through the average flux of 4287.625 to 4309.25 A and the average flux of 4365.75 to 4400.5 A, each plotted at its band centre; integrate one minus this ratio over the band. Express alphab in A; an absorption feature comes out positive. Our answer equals -1.2 A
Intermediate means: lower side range 1.36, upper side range 1.8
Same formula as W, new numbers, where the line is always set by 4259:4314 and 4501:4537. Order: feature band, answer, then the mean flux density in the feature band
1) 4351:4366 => -2.6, 1.88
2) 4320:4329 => 0.1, 1.54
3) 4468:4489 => -1.4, 1.89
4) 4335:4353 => 0.8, 1.51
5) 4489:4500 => -0.5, 1.87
